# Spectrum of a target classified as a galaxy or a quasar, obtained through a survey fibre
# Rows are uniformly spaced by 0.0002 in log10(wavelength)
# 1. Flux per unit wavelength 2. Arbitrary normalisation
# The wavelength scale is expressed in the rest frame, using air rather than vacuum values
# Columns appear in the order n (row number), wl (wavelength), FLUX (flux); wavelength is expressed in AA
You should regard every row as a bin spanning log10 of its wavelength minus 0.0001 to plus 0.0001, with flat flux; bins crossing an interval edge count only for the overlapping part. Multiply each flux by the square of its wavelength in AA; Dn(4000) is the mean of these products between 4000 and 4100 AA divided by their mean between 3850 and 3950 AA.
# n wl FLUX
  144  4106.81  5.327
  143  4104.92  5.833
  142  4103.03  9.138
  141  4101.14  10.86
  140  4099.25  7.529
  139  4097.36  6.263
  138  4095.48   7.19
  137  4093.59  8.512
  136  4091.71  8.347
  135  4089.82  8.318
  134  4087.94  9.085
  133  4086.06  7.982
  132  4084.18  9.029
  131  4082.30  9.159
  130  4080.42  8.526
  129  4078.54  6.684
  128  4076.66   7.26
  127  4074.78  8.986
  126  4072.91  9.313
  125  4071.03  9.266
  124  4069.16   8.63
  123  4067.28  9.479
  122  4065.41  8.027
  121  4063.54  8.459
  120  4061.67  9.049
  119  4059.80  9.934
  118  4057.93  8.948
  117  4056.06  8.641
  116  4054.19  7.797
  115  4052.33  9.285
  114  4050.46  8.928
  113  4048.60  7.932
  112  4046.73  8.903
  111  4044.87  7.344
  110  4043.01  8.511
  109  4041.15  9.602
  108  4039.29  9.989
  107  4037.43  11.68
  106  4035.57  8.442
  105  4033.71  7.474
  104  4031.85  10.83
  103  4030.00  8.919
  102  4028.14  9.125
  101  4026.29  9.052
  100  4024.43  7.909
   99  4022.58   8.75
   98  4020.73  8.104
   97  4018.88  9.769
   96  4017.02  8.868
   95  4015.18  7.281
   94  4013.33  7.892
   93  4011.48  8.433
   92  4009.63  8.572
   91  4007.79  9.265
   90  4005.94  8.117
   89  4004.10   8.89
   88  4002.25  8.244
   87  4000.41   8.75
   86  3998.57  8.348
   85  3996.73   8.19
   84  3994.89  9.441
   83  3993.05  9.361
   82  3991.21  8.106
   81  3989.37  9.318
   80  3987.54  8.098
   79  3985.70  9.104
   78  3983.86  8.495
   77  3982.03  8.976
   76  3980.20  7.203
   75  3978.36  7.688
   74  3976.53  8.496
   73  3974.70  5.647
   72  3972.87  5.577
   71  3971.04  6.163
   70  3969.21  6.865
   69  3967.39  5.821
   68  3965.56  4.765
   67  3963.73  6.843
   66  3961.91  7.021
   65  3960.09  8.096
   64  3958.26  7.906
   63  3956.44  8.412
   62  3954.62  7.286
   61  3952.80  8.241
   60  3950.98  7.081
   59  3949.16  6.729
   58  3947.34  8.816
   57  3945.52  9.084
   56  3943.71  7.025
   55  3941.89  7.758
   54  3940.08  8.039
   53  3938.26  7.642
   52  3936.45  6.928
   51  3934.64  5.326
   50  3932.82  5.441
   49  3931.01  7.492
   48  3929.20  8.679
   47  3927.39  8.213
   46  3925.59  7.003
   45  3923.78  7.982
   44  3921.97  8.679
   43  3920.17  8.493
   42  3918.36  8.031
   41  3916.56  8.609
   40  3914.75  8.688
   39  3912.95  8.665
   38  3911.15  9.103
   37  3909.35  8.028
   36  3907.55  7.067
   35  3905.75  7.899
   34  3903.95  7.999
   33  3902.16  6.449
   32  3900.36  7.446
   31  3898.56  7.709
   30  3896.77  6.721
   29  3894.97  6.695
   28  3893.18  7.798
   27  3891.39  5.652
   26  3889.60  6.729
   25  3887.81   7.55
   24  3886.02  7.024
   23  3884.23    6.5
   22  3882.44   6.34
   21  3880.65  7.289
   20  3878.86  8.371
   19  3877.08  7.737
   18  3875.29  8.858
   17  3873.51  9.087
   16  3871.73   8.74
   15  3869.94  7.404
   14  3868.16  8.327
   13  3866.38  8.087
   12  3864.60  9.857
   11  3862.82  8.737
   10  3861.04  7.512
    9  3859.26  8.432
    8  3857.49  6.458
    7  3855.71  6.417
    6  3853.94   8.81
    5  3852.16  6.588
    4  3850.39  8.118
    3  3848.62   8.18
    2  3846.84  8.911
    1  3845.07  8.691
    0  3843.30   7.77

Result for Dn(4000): 1.21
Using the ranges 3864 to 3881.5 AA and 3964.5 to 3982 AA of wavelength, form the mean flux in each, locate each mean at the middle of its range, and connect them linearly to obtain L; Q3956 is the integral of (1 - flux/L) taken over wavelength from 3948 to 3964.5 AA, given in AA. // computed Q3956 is -1.5 AA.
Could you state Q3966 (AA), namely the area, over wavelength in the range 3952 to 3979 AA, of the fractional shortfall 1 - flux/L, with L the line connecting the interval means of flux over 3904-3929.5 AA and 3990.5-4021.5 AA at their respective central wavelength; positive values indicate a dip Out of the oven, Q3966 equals 4.6 AA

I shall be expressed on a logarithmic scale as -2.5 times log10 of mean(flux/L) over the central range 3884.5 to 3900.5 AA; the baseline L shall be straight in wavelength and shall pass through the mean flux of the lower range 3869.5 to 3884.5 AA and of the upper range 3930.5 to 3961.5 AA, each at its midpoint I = 0.12 mag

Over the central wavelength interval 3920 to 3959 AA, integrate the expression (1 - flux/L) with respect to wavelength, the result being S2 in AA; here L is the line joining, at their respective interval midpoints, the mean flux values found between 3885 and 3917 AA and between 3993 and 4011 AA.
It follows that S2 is 1.6 AA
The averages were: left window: 7.53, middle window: 7.63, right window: 8.68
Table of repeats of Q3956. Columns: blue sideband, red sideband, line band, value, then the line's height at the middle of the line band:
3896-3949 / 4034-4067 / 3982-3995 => -0.75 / 8.34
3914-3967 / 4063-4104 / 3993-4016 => -1.53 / 7.97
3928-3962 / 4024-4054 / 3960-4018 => 2.54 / 8.22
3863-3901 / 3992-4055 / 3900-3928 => -0.49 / 7.89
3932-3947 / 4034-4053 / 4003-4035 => -0.27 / 8.59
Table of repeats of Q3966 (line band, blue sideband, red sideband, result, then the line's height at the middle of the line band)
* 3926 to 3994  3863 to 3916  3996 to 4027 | 5.6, 8.17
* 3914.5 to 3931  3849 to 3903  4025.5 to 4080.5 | -0.6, 7.92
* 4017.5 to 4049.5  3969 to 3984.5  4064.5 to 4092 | -4.0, 7.96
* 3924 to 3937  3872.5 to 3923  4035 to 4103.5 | 1.3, 7.88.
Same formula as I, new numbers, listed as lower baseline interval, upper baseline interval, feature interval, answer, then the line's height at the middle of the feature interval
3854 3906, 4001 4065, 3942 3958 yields 0.04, 8.14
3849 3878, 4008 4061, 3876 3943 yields 0.11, 8.28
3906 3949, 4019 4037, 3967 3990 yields 0.12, 8.36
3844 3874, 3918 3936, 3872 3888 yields 0.03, 7.93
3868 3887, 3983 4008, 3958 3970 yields 0.25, 8.43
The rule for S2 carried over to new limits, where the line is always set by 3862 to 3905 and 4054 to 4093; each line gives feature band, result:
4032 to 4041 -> -1.2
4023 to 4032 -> -0.7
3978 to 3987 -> -0.2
